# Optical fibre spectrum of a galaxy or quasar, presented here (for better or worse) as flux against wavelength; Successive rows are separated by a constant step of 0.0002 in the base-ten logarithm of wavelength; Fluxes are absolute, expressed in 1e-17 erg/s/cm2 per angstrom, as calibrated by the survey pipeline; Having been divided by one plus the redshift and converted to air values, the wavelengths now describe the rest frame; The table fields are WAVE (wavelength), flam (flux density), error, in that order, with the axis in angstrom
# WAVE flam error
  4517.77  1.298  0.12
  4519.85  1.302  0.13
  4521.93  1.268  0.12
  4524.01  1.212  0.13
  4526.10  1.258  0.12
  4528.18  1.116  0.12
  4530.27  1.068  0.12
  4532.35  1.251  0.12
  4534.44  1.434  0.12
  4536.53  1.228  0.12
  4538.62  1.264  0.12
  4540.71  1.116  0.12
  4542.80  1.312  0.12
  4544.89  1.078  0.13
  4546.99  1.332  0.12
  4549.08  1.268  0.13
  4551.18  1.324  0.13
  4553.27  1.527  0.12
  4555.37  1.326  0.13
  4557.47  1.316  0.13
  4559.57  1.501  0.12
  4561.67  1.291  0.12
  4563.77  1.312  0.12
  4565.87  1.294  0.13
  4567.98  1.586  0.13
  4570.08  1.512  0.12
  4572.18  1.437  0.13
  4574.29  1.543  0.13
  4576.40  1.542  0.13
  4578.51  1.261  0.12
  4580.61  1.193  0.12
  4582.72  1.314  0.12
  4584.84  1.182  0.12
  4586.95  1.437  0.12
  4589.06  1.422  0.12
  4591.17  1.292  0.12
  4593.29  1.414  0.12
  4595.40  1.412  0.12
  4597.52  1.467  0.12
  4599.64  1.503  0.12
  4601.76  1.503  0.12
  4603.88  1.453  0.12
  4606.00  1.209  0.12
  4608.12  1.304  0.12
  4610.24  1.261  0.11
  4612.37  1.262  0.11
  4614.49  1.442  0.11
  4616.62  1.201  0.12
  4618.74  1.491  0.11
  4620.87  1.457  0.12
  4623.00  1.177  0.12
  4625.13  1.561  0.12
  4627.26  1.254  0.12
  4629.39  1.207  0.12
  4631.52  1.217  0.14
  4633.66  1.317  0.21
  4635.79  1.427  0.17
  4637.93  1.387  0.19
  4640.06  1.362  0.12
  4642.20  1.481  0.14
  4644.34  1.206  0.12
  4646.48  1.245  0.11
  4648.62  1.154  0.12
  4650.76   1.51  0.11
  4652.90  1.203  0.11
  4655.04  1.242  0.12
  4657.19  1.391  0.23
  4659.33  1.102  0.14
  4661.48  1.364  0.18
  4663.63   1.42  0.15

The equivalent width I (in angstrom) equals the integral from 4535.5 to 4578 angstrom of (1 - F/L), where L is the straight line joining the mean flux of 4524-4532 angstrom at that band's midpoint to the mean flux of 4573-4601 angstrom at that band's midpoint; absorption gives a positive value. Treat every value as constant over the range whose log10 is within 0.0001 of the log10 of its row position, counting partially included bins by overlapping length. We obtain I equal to -2.70 angstrom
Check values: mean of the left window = 1.16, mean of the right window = 1.38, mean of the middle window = 1.35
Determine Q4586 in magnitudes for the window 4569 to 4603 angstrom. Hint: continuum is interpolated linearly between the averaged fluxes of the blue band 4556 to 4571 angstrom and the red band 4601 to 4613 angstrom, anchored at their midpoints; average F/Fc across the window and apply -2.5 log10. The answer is -0.03 mag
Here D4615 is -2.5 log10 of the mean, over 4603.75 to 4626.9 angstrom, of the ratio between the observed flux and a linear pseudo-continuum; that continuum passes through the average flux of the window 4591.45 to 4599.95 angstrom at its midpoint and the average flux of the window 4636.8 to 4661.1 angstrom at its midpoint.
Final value 0.03 mag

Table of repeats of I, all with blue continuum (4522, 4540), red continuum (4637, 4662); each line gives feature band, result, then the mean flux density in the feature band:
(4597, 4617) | -1.37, 1.36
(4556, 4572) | -1.95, 1.4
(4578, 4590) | -0.38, 1.3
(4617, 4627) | -0.84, 1.39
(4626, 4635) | 0.21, 1.26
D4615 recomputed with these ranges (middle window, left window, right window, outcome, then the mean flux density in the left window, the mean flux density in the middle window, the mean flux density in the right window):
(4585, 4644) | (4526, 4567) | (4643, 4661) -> -0.08 mag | 1.28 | 1.36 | 1.26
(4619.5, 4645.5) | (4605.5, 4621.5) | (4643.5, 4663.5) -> -0.03 mag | 1.33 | 1.34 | 1.28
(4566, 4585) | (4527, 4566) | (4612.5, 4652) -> -0.08 mag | 1.28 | 1.4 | 1.34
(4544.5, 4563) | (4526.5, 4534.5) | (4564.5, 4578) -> 0.01 mag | 1.19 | 1.34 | 1.47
